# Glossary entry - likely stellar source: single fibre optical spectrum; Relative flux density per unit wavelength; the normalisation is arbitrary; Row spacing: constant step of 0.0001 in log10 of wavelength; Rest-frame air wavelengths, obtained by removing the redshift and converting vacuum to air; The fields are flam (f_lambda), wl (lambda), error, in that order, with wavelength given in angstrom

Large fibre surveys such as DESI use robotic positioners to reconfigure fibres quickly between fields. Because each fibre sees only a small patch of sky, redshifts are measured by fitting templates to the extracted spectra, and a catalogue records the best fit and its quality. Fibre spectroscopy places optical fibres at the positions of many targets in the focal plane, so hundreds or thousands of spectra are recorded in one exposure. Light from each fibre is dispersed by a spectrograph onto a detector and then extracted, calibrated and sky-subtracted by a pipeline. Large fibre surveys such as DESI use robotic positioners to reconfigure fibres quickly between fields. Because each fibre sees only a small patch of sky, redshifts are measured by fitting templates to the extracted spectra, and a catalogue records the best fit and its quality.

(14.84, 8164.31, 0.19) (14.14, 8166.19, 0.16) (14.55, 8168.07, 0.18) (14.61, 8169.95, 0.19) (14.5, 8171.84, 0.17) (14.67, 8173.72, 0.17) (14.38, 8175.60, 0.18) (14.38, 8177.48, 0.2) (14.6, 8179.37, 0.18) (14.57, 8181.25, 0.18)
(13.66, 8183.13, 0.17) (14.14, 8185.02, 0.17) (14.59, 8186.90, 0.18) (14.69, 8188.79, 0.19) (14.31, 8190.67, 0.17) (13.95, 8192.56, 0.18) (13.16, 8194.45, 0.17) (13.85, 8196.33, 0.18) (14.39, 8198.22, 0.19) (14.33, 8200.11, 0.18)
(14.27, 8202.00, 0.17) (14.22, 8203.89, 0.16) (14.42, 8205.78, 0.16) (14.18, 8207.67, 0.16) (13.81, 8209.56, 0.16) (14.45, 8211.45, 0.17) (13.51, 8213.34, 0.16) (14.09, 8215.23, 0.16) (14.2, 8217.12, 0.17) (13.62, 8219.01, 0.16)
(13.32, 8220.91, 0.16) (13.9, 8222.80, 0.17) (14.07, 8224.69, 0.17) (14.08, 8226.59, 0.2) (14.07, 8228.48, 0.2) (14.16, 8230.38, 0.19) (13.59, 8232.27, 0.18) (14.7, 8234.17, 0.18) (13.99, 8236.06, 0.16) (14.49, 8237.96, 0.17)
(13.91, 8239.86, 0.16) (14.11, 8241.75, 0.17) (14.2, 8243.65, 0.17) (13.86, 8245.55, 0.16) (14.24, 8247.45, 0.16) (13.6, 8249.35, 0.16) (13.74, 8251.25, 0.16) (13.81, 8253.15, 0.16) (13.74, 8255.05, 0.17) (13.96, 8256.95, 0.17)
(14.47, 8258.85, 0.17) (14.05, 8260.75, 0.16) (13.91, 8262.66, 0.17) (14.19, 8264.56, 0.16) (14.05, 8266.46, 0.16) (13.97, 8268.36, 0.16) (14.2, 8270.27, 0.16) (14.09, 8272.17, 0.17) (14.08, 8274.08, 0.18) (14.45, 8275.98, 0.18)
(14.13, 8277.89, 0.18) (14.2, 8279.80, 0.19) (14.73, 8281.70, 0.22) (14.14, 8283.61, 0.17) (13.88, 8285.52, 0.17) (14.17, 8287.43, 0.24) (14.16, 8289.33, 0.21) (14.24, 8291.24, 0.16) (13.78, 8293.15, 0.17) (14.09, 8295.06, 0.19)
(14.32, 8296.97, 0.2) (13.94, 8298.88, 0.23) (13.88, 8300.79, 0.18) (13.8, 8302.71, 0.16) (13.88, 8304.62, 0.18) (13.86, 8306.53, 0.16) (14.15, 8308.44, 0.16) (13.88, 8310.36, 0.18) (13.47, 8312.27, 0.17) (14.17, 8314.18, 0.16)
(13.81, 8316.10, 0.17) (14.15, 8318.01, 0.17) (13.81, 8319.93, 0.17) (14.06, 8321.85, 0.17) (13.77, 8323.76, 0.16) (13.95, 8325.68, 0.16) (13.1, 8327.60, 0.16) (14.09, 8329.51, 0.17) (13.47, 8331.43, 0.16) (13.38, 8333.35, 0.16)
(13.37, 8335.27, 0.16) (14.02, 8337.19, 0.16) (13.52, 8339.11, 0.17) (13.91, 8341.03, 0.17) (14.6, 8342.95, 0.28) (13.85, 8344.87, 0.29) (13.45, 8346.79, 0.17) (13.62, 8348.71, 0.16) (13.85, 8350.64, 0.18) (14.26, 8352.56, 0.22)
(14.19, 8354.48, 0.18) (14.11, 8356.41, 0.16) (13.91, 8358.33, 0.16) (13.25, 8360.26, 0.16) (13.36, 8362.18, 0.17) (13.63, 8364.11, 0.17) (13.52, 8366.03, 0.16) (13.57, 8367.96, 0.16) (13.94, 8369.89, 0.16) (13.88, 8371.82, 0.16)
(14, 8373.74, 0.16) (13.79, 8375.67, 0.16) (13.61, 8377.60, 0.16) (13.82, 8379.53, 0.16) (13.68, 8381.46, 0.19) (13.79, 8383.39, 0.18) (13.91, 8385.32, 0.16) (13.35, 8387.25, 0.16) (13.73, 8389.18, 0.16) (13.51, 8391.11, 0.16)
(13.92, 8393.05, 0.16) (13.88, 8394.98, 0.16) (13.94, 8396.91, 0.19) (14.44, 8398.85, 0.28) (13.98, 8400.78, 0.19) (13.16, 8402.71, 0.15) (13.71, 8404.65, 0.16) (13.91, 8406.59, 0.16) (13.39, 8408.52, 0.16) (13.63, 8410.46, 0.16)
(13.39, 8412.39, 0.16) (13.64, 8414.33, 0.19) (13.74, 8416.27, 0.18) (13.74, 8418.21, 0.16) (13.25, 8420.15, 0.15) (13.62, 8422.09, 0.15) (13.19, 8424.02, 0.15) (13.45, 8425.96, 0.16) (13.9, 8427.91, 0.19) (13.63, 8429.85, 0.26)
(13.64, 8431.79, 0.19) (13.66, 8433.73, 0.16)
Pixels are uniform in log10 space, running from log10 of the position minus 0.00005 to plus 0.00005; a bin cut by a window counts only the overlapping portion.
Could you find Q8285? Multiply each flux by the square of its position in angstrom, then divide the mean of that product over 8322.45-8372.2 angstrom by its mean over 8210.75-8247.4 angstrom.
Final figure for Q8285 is 1.01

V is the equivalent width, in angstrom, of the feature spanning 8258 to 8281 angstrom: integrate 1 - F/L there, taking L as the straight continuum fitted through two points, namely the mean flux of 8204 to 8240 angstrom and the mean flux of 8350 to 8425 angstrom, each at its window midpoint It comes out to -0.3 angstrom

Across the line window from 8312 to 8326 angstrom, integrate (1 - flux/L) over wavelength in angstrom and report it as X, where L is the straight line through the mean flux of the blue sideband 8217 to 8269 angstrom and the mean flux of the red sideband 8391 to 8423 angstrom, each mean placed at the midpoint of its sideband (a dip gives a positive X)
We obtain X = -0.06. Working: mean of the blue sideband 14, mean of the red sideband 13.7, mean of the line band 13.9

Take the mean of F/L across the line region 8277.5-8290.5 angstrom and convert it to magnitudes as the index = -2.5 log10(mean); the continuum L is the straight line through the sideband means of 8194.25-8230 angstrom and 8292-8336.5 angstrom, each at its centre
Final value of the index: -0.025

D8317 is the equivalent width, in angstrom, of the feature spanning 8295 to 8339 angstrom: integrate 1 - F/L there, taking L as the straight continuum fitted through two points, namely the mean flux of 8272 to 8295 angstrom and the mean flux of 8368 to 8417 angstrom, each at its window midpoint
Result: 0.65 angstrom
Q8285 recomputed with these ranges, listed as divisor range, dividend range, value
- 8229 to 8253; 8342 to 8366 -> 1.01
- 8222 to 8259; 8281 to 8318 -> 1.01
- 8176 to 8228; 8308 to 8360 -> 1.01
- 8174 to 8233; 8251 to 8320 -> 1.02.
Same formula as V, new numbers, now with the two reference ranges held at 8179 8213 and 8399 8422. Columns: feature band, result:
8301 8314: 0.0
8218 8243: 0.2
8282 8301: -0.2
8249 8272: 0.0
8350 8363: -0.1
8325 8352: 0.2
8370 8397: -0.2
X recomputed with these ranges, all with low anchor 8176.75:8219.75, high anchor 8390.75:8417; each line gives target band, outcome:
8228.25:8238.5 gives -0.06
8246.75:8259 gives 0.12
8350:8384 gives 0.06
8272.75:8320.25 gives -0.34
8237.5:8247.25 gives -0.03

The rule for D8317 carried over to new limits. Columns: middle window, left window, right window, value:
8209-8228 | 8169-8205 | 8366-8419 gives 0.4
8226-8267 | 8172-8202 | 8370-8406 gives 0.2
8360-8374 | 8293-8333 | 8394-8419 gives 0.1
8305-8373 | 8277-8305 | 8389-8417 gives 0.7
